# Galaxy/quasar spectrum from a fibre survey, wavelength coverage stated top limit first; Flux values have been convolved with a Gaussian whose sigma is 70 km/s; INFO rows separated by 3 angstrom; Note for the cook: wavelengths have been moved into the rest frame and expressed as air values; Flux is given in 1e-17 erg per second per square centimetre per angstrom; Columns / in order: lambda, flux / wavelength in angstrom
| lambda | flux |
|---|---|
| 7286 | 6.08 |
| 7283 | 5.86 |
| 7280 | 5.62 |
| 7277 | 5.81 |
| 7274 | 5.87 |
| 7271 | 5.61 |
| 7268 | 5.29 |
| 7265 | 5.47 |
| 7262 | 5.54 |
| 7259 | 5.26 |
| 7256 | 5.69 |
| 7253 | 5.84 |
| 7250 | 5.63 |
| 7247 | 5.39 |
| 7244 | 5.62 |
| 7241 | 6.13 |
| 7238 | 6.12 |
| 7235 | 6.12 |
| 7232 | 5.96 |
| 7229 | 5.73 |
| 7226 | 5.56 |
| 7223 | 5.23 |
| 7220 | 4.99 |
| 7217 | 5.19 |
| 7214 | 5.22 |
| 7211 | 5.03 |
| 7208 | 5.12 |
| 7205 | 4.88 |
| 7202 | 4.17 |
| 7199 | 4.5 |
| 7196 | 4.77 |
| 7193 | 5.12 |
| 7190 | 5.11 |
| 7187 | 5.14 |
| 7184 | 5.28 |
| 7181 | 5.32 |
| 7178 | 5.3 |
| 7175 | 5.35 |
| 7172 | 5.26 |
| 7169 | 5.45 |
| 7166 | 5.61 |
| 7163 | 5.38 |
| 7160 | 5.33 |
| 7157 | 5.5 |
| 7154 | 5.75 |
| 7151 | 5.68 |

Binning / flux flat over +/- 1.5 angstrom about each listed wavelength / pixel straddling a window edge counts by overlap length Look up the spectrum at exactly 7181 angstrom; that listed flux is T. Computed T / 5.32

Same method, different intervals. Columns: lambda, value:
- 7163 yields 5.38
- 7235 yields 6.12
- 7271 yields 5.61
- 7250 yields 5.63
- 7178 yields 5.3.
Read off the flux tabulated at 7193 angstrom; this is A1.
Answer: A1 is 5.12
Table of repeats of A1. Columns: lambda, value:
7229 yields 5.73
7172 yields 5.26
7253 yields 5.84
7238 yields 6.12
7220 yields 4.99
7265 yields 5.47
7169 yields 5.45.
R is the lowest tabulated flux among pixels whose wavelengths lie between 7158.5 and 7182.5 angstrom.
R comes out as 5.26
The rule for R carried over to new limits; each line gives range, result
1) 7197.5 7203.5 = 4.17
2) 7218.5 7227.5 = 4.99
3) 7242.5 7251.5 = 5.39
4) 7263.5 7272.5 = 5.29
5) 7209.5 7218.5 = 5.03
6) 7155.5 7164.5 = 5.33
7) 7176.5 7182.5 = 5.3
